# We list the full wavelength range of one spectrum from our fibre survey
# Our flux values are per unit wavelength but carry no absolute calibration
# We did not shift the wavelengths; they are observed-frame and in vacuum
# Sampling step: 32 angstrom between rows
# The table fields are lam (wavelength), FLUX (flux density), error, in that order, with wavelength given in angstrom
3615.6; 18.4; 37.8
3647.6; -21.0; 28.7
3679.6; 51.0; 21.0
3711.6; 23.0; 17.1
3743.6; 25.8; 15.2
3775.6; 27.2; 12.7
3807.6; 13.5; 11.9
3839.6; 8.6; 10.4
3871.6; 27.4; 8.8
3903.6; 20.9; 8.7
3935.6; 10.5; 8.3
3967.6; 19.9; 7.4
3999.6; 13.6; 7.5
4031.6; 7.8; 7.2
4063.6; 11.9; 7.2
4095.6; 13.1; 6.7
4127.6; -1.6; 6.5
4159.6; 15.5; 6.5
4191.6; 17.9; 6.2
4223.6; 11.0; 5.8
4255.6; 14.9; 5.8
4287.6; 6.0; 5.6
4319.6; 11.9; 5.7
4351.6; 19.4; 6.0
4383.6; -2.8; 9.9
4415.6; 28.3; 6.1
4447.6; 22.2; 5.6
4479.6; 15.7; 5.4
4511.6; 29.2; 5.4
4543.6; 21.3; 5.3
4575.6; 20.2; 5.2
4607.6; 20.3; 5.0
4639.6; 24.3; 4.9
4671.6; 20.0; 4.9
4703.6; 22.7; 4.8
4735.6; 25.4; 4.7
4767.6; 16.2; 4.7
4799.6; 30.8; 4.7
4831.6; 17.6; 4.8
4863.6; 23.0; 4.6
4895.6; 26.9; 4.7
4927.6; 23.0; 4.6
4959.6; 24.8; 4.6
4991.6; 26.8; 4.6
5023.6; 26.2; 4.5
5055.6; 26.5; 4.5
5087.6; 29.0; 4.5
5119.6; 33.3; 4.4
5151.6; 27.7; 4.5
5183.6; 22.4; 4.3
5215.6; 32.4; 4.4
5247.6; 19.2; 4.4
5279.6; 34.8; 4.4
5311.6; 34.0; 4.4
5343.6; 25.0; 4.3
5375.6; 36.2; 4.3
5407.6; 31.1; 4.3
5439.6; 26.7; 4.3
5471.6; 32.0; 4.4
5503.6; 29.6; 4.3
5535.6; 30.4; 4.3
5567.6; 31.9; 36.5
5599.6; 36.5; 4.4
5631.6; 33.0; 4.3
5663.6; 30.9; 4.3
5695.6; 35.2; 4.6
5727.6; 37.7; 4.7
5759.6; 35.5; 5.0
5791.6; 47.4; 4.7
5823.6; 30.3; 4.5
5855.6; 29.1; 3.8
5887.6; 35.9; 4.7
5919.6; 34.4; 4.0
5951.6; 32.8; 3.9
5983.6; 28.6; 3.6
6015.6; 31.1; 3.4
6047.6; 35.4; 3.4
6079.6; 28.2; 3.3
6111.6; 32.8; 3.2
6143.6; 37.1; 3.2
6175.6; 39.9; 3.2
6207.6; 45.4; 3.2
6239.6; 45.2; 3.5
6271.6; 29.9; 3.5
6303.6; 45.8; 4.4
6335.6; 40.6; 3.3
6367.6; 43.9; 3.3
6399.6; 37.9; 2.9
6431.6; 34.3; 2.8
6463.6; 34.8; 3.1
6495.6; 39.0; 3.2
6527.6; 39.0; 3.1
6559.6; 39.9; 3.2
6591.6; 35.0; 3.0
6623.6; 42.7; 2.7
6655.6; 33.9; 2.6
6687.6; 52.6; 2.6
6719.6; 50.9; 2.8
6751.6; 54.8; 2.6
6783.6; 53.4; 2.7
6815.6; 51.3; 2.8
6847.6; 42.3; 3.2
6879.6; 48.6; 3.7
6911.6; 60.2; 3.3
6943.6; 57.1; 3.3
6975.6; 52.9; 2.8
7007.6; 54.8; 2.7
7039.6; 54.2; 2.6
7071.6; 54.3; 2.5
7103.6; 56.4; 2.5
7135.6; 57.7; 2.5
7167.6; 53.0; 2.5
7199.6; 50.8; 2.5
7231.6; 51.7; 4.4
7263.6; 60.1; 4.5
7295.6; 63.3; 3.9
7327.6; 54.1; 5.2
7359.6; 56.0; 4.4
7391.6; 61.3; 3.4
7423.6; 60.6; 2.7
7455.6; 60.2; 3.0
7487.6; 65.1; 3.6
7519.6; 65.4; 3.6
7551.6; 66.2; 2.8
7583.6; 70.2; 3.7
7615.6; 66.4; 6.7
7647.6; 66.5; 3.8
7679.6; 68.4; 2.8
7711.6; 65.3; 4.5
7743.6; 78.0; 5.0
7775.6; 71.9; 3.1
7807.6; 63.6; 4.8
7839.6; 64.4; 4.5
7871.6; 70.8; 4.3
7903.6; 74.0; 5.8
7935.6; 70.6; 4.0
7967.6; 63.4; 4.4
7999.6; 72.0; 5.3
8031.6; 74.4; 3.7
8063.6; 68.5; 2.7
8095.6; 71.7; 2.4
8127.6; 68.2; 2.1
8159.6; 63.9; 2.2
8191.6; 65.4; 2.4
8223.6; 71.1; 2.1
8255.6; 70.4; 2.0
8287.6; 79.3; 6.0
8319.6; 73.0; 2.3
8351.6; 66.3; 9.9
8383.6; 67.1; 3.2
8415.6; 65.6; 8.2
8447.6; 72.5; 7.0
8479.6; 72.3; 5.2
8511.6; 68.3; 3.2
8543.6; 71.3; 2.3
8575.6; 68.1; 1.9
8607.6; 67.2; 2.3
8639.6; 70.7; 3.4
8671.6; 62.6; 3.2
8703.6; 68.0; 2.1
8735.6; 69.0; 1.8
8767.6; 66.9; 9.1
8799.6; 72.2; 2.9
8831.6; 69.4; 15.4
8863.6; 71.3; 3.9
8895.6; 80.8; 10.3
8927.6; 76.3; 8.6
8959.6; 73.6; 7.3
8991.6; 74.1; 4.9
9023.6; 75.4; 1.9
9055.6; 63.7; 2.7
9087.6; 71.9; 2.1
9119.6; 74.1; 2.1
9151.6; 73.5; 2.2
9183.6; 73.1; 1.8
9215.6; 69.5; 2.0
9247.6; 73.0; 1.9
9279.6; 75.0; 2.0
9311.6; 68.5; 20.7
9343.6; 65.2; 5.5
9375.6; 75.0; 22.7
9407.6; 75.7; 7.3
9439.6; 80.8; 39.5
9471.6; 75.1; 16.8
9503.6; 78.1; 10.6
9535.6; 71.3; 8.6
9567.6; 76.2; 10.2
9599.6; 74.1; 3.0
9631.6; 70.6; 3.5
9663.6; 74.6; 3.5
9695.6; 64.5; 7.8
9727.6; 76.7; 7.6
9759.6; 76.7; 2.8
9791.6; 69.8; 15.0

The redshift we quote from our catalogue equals 0.675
